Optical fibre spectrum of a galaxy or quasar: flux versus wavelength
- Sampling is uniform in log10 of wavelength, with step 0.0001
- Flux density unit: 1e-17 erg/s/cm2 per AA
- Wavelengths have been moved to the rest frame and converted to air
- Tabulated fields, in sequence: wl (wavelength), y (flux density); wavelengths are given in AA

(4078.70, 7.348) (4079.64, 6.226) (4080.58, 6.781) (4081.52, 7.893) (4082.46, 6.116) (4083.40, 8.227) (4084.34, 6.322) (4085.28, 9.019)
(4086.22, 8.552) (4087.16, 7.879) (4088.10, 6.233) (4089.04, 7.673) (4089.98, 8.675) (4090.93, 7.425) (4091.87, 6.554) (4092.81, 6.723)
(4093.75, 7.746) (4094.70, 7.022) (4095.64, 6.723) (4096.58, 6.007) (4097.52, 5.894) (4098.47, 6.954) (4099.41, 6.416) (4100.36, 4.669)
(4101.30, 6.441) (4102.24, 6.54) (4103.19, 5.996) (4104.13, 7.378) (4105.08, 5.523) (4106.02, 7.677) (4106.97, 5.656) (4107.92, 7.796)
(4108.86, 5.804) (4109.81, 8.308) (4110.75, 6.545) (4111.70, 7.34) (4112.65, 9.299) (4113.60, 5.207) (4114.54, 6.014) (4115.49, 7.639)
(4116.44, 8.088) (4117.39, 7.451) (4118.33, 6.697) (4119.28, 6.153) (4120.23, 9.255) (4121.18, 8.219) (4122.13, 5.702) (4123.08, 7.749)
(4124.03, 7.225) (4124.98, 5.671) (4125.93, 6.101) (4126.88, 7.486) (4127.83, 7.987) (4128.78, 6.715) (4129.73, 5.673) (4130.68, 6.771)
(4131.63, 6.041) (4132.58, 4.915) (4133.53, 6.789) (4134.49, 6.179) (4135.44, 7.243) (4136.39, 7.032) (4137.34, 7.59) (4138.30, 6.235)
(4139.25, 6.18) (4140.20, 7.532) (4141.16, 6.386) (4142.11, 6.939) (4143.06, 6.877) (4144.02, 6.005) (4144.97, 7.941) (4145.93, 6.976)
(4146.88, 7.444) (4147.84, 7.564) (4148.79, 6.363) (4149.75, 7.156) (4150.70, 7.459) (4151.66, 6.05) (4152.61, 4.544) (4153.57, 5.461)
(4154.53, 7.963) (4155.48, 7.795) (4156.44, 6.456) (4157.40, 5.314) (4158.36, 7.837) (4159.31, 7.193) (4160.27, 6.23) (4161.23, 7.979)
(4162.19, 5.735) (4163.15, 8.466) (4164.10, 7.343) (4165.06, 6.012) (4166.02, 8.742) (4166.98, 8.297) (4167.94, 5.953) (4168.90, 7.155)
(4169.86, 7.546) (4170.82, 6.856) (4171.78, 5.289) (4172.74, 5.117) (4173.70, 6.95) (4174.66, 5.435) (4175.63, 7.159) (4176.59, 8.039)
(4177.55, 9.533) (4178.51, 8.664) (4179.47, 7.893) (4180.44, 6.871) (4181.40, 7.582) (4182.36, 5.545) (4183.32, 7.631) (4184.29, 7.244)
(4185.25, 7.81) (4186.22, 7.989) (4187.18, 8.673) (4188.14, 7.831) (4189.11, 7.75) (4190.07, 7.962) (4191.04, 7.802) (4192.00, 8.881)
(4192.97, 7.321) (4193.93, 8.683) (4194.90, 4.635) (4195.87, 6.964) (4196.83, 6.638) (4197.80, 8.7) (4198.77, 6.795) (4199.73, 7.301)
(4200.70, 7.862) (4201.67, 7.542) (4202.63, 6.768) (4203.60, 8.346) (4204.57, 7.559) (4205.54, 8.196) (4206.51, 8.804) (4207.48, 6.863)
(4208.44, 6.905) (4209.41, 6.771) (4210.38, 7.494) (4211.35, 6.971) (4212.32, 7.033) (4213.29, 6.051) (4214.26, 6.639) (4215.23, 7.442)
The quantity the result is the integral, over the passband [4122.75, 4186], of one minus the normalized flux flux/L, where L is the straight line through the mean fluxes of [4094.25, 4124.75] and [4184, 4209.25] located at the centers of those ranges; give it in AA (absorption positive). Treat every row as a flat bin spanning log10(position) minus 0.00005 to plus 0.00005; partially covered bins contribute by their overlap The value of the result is 2.9 AA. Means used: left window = 6.85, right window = 7.6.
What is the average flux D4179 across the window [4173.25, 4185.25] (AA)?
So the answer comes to 7.4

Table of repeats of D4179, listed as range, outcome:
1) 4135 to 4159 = 6.82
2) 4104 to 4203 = 7.06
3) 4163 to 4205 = 7.38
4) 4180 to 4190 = 7.52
